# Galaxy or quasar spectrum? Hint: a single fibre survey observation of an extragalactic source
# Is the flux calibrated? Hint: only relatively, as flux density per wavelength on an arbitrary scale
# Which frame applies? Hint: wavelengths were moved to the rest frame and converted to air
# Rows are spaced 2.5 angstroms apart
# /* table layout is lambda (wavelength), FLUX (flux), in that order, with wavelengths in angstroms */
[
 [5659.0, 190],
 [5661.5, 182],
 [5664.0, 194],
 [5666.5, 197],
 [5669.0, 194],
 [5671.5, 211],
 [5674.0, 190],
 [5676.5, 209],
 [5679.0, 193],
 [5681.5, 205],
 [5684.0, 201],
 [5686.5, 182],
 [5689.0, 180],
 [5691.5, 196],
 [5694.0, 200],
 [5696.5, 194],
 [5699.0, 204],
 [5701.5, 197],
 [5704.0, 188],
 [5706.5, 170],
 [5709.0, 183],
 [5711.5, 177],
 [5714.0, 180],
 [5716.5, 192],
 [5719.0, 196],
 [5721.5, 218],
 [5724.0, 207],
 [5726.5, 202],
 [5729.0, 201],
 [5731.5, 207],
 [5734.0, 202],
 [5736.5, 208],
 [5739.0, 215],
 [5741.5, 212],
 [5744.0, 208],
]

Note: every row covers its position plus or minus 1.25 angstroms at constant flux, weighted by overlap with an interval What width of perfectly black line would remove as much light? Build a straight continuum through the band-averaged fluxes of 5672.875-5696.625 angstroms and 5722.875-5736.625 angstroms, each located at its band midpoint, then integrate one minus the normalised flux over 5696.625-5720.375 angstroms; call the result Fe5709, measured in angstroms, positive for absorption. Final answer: 1.4 angstroms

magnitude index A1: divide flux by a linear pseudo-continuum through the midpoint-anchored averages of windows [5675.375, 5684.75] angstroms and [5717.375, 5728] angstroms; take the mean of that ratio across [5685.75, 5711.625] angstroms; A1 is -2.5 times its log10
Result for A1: 0.080 mag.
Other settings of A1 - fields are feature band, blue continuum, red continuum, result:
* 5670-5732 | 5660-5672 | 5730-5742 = 0.034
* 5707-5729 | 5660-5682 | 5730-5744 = 0.062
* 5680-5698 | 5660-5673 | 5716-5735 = 0.024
